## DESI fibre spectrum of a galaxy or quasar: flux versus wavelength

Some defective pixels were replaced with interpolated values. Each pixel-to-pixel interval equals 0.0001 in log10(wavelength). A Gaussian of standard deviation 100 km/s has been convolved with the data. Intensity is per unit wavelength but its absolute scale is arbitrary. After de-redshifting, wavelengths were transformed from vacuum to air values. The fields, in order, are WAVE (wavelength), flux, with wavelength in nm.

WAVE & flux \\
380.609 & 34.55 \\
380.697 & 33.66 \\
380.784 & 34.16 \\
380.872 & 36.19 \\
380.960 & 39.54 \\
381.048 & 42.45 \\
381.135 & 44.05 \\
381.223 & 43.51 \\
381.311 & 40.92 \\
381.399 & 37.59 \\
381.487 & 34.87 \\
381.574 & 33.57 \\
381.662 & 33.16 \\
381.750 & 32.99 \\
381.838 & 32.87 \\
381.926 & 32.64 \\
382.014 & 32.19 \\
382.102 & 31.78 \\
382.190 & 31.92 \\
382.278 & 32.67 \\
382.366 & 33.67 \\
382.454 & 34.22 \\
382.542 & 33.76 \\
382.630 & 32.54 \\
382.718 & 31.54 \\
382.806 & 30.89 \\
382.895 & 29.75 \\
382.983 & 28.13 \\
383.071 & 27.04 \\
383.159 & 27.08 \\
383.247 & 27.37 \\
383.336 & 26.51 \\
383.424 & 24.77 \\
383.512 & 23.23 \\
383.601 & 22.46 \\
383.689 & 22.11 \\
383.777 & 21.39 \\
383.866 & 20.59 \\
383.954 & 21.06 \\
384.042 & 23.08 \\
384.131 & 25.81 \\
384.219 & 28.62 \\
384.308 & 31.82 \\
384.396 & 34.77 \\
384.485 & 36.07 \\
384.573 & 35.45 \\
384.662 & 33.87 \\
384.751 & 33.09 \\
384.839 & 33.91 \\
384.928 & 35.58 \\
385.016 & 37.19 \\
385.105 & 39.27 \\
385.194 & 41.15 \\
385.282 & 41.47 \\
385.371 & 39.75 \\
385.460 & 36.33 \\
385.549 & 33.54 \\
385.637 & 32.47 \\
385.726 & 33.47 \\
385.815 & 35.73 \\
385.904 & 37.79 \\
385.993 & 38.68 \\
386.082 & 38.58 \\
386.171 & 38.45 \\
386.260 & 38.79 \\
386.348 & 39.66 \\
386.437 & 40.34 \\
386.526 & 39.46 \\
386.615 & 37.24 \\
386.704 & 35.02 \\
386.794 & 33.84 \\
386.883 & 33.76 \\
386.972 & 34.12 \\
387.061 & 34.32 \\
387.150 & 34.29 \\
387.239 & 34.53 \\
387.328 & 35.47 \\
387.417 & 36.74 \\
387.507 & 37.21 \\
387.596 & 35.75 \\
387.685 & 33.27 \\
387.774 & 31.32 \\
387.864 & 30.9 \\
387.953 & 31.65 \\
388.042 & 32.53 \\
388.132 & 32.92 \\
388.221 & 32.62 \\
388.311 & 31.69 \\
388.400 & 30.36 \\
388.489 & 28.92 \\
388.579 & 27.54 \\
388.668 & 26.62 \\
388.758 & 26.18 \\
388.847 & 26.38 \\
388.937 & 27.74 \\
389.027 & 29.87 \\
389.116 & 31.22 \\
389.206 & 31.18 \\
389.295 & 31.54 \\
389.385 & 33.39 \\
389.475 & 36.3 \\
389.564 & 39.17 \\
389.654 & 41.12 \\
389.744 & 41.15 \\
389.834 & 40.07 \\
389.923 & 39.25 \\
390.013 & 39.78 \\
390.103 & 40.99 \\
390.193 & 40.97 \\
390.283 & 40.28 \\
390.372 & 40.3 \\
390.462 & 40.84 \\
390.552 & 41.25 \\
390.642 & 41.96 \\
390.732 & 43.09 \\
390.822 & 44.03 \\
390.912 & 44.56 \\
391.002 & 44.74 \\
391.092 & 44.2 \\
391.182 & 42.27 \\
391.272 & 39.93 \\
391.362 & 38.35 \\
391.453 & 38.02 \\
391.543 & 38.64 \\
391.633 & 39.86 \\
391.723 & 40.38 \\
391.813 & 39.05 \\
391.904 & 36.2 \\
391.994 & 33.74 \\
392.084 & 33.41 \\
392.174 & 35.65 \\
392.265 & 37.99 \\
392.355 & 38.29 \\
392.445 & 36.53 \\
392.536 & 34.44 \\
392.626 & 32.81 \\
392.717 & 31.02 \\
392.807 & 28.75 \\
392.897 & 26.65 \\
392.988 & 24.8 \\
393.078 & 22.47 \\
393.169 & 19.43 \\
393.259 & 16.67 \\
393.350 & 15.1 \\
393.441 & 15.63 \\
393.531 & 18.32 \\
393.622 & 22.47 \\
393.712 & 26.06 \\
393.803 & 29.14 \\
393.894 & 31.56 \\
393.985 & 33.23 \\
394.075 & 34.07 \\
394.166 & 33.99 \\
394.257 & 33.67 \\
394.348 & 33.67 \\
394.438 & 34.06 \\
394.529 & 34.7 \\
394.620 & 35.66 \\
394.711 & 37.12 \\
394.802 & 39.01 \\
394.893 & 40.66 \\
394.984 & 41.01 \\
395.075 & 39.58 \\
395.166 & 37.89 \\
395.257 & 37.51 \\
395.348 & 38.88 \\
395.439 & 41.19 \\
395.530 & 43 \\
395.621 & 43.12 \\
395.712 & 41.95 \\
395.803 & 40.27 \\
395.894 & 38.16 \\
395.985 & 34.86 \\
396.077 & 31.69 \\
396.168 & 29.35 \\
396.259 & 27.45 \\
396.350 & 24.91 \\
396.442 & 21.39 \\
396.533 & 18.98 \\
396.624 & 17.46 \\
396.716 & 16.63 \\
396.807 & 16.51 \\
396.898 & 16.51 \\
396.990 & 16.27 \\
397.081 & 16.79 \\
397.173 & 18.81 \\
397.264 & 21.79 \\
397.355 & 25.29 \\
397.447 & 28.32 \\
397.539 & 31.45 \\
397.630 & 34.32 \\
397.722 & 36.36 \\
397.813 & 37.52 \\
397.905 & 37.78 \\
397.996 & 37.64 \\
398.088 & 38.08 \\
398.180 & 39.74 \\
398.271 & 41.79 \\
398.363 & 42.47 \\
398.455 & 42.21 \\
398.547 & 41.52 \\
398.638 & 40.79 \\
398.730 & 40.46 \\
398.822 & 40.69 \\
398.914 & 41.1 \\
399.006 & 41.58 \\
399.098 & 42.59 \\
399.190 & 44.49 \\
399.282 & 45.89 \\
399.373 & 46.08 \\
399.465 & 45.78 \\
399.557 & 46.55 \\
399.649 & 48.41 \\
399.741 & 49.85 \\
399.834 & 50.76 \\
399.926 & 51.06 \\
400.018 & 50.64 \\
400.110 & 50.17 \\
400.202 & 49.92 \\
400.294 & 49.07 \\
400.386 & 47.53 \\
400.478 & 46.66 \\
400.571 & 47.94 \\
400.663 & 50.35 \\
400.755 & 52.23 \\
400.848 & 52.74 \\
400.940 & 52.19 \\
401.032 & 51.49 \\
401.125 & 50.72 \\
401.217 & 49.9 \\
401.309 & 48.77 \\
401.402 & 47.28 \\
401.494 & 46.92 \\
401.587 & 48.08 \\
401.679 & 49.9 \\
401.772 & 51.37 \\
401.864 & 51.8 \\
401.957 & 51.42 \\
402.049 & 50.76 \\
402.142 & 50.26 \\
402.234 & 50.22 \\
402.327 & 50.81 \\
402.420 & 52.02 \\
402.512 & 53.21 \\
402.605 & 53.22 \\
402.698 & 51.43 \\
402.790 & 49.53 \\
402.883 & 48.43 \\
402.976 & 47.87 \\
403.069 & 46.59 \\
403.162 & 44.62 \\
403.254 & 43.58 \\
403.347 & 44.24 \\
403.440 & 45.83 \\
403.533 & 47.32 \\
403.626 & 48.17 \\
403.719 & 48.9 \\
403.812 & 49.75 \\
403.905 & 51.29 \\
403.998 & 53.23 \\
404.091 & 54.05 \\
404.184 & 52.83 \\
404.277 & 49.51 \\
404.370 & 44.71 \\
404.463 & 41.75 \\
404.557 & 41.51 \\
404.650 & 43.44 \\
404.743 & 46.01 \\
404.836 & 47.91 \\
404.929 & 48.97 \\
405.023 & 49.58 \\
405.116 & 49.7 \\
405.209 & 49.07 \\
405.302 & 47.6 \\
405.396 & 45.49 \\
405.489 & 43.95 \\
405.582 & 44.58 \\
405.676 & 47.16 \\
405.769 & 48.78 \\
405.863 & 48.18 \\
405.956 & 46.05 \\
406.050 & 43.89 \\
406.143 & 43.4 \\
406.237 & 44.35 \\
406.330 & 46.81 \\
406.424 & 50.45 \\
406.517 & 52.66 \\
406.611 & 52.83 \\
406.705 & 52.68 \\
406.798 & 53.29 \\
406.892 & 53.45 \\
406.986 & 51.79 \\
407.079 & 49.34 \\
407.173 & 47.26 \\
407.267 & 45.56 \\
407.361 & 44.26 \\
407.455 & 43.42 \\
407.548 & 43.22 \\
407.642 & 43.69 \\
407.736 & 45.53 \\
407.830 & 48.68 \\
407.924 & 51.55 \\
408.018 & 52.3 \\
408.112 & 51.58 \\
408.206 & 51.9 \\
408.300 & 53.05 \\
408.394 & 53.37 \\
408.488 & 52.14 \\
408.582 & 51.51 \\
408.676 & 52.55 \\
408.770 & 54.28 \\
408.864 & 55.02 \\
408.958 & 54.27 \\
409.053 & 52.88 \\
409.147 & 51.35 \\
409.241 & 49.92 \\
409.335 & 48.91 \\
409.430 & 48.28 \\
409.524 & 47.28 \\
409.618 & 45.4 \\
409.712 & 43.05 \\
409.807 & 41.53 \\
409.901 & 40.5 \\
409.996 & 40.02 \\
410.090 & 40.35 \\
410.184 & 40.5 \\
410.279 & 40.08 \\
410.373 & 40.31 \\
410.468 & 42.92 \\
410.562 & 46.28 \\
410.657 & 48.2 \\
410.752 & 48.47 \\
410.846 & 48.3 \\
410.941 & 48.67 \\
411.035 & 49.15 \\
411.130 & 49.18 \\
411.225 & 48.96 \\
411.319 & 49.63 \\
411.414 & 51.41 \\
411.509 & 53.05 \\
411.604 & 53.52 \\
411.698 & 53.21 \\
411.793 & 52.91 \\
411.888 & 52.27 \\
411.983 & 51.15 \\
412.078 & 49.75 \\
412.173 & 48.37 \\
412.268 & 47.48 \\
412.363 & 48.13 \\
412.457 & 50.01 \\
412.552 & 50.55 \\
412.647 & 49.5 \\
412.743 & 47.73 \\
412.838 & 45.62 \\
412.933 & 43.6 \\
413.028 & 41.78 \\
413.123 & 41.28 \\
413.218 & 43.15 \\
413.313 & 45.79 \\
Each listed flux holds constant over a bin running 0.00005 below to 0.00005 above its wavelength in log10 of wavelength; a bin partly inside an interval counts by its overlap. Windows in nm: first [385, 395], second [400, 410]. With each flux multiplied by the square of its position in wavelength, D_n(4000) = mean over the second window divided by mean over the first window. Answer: 1.52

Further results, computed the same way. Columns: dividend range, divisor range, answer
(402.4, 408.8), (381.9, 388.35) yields 1.64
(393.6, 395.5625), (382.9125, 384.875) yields 1.36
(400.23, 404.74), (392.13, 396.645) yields 1.61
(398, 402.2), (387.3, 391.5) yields 1.38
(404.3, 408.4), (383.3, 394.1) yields 1.56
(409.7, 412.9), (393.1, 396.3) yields 1.57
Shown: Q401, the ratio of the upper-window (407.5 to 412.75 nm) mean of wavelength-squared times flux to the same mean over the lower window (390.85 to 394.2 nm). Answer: 1.64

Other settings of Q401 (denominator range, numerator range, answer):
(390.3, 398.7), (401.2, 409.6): 1.55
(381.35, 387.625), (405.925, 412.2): 1.66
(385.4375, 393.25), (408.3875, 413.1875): 1.51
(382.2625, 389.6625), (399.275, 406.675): 1.63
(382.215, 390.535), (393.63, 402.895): 1.28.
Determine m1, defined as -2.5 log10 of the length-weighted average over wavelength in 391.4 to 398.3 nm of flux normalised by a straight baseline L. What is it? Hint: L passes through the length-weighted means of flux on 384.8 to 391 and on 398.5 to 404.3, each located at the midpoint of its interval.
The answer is 0.32 mag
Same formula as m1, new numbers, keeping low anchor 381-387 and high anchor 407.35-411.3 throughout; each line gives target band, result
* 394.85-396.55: 0.12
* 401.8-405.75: -0.09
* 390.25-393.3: 0.04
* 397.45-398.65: 0.09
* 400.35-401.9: -0.16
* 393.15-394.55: 0.40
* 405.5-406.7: -0.04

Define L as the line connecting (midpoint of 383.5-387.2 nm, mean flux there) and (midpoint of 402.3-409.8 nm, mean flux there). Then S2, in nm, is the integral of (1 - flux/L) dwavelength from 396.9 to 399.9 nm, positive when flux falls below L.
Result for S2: 0.385 nm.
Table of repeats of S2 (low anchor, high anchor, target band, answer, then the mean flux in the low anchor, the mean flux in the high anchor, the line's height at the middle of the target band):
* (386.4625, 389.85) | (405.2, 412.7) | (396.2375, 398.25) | 0.68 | 33.3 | 48.4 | 39.9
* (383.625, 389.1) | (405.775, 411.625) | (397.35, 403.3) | -0.47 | 33.1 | 48.2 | 42.6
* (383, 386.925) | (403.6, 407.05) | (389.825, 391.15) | -0.18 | 32.7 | 48.3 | 36.9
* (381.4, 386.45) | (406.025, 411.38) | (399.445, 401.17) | -0.28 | 32.3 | 48.1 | 42.8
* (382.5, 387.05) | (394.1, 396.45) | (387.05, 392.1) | -0.29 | 32.5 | 36.2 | 34.2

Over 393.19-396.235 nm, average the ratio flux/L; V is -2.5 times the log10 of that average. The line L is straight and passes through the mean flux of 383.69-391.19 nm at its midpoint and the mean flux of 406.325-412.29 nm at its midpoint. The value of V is 0.19 mag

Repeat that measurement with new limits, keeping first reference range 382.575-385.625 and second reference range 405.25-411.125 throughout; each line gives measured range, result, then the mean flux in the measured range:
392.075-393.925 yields 0.325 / 27.3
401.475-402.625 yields -0.170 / 50.8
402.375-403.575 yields -0.100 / 48.3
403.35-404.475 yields -0.098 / 49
